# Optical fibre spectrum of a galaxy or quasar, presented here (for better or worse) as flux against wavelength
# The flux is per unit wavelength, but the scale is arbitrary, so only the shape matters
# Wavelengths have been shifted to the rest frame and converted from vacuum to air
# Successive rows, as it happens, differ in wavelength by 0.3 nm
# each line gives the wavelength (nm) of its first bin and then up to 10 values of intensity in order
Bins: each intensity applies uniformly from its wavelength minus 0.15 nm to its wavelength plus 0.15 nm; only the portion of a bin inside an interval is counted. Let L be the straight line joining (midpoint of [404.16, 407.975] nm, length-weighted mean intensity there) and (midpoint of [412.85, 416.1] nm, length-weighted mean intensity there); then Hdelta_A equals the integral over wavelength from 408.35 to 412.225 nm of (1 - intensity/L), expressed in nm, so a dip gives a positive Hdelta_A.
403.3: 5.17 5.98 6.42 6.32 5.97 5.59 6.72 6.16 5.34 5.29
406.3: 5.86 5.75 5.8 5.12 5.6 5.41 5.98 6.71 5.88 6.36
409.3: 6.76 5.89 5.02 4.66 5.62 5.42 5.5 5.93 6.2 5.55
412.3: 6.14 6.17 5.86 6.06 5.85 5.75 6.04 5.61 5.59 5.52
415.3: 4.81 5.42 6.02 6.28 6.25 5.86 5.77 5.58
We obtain -0.049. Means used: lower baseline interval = 5.75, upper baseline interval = 5.69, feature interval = 5.79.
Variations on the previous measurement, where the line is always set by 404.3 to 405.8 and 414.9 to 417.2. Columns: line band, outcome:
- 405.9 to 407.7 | 0.11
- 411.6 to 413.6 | -0.05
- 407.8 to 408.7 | -0.03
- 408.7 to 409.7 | -0.07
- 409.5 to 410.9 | 0.14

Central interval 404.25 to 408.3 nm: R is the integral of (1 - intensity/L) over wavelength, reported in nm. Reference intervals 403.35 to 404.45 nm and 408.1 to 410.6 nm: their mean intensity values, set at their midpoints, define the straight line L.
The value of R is 0.17 nm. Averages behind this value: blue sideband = 6.12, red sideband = 5.87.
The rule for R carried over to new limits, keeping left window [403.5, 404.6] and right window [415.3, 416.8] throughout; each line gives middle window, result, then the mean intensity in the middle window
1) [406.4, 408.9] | 0.12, 5.79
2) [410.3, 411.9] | 0.08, 5.69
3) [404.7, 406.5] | 0.09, 5.83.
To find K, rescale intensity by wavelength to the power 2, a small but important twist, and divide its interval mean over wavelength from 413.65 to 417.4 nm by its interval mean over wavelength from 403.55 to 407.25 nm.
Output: 1.02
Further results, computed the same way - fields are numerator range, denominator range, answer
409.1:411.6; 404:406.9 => 0.98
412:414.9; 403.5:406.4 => 1.03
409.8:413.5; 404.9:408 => 1.02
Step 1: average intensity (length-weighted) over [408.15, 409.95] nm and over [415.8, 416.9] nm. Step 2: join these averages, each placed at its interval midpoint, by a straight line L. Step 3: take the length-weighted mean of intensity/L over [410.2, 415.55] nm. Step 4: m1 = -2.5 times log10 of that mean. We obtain 0.079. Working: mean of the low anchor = 6.16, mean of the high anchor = 6.12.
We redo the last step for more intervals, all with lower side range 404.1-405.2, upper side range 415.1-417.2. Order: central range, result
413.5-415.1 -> 0.019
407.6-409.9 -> -0.012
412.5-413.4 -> -0.027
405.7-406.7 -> 0.091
